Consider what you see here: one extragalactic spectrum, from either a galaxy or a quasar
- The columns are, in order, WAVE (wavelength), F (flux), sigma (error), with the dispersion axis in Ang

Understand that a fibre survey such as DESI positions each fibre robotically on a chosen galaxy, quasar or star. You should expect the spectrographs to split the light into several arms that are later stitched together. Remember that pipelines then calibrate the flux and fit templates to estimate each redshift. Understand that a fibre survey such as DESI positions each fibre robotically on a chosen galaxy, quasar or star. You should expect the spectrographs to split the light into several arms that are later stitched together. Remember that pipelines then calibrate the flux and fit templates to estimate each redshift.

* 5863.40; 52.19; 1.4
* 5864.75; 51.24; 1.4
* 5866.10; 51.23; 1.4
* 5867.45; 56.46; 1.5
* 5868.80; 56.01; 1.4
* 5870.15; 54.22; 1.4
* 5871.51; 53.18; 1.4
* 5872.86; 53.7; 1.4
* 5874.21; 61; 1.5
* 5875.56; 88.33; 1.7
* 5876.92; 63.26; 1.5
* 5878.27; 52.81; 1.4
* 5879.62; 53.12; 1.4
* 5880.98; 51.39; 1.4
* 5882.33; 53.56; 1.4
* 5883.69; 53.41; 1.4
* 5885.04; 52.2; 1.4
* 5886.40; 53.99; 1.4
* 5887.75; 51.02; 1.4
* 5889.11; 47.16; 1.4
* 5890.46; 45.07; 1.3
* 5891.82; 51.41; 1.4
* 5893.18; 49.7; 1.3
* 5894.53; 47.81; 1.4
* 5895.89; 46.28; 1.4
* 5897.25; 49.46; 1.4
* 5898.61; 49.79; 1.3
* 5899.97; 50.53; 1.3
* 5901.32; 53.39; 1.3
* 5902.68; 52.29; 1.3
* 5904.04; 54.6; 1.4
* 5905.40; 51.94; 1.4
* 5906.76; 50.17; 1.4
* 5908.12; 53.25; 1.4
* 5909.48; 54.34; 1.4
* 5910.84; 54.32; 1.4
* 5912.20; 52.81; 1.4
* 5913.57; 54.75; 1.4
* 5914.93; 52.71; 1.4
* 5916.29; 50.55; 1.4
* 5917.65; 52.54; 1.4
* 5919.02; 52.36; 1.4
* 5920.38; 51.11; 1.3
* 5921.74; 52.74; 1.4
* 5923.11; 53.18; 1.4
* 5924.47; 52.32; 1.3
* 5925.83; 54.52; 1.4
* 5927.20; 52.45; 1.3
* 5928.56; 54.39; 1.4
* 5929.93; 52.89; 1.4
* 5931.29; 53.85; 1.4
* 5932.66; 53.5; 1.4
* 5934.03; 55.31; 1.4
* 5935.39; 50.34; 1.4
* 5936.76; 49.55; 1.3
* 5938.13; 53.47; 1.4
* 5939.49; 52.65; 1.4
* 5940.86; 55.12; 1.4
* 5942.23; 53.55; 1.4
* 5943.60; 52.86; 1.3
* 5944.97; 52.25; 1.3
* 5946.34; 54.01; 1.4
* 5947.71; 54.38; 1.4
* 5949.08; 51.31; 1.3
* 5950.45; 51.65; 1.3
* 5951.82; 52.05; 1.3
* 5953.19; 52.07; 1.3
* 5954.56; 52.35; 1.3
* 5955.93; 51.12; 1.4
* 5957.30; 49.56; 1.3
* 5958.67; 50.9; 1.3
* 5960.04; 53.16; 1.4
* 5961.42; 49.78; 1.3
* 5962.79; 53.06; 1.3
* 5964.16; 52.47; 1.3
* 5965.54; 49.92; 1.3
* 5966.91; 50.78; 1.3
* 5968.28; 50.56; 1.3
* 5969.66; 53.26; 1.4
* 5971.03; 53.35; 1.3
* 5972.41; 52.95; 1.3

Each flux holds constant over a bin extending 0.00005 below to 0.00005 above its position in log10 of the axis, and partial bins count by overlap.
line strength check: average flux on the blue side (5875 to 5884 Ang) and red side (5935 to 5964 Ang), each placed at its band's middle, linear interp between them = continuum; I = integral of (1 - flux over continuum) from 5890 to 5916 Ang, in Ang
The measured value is 2.5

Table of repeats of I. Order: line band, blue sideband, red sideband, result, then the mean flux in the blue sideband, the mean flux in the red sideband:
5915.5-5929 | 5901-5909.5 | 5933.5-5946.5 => 0.0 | 52.7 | 52.8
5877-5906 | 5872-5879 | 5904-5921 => 3.7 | 63.5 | 52.6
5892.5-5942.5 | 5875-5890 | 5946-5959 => 1.5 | 56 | 51.9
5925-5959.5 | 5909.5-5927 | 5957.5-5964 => -0.3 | 52.9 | 51.6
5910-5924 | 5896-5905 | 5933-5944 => -0.2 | 51.3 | 52.9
